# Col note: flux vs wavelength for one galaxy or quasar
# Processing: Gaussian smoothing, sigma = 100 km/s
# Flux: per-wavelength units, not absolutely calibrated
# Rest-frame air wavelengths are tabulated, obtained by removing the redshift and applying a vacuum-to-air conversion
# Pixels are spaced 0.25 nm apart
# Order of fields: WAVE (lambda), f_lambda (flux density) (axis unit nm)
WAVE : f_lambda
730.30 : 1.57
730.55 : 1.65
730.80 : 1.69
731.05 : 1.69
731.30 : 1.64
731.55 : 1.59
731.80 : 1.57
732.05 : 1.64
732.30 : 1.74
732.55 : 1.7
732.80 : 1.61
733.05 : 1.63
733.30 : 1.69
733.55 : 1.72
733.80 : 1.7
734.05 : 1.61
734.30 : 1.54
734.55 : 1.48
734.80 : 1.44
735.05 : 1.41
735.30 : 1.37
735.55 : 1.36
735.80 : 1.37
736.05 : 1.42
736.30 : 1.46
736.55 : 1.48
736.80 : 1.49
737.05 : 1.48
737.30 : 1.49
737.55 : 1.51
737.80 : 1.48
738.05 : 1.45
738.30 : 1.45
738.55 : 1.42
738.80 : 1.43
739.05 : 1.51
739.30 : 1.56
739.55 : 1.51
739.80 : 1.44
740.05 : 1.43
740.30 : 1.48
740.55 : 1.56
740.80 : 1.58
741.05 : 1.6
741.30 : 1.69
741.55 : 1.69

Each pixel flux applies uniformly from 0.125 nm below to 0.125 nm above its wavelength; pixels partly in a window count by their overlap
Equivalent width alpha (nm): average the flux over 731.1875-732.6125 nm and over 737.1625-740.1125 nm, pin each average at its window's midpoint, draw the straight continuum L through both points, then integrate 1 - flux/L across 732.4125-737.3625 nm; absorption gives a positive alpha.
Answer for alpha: 0.15 nm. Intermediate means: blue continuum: 1.64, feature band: 1.52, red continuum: 1.47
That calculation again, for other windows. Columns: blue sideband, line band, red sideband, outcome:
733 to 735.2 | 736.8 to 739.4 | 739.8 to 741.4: 0.13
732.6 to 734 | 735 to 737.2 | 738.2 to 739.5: 0.20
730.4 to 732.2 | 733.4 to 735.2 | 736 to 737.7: 0.00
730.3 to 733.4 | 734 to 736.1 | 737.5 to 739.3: 0.16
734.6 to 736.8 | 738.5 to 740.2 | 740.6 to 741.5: 0.09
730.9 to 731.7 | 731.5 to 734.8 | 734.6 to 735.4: -0.22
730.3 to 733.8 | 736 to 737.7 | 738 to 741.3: 0.09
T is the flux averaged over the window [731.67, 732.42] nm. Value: 1.65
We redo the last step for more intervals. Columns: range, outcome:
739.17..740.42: 1.48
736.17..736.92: 1.48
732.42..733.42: 1.66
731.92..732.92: 1.67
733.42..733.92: 1.71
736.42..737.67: 1.49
